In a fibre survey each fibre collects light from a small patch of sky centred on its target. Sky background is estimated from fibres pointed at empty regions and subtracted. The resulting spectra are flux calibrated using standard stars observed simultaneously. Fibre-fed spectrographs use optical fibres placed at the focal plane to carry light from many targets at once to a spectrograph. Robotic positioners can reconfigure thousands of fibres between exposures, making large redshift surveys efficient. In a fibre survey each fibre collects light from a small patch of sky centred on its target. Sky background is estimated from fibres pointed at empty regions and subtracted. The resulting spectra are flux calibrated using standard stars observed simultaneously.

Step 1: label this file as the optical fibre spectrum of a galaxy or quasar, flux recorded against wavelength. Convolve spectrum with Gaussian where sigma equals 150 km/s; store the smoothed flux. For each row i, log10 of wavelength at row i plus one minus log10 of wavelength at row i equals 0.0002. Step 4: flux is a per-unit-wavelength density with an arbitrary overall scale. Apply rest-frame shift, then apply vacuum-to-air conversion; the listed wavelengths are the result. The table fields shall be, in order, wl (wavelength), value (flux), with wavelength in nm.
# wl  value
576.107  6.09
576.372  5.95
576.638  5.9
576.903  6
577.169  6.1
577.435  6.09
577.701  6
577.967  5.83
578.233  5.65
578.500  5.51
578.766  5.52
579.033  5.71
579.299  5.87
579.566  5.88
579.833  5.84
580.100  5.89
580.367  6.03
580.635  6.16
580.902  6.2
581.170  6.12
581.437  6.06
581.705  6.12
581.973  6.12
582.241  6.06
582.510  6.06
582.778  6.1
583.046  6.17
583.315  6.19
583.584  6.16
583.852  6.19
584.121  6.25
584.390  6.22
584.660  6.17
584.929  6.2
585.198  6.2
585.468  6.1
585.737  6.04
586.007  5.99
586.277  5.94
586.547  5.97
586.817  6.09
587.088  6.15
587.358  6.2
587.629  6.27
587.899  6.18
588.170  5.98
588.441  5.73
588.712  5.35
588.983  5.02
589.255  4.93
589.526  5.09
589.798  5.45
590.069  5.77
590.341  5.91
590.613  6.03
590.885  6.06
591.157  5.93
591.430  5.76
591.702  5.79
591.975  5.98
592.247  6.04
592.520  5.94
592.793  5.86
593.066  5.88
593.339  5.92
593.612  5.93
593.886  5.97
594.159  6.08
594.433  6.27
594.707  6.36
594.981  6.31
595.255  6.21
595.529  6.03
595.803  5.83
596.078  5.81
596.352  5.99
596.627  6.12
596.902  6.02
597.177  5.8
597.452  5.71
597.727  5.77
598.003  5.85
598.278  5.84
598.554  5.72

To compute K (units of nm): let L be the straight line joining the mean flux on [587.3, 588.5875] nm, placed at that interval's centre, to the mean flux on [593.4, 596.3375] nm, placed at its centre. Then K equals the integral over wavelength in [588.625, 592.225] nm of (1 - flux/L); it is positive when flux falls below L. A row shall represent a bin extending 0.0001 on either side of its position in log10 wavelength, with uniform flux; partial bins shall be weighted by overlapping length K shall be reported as 0.25 nm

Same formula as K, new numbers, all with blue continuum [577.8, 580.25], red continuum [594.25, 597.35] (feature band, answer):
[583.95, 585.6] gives -0.093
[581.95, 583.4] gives -0.073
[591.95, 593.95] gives 0.024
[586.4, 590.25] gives 0.126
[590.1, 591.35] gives 0.003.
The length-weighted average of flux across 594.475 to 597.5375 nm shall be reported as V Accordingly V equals 6.03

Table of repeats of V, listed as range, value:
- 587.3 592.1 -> 5.74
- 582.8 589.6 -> 5.96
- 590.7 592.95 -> 5.92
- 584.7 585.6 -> 6.17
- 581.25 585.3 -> 6.15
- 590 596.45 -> 5.99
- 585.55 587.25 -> 6.04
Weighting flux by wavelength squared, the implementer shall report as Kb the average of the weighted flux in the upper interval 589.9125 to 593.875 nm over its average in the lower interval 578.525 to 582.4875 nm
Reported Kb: 1.03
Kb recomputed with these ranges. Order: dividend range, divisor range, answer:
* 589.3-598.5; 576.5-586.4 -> 1.02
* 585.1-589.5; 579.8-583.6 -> 0.98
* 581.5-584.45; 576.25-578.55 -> 1.06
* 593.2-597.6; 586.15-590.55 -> 1.07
